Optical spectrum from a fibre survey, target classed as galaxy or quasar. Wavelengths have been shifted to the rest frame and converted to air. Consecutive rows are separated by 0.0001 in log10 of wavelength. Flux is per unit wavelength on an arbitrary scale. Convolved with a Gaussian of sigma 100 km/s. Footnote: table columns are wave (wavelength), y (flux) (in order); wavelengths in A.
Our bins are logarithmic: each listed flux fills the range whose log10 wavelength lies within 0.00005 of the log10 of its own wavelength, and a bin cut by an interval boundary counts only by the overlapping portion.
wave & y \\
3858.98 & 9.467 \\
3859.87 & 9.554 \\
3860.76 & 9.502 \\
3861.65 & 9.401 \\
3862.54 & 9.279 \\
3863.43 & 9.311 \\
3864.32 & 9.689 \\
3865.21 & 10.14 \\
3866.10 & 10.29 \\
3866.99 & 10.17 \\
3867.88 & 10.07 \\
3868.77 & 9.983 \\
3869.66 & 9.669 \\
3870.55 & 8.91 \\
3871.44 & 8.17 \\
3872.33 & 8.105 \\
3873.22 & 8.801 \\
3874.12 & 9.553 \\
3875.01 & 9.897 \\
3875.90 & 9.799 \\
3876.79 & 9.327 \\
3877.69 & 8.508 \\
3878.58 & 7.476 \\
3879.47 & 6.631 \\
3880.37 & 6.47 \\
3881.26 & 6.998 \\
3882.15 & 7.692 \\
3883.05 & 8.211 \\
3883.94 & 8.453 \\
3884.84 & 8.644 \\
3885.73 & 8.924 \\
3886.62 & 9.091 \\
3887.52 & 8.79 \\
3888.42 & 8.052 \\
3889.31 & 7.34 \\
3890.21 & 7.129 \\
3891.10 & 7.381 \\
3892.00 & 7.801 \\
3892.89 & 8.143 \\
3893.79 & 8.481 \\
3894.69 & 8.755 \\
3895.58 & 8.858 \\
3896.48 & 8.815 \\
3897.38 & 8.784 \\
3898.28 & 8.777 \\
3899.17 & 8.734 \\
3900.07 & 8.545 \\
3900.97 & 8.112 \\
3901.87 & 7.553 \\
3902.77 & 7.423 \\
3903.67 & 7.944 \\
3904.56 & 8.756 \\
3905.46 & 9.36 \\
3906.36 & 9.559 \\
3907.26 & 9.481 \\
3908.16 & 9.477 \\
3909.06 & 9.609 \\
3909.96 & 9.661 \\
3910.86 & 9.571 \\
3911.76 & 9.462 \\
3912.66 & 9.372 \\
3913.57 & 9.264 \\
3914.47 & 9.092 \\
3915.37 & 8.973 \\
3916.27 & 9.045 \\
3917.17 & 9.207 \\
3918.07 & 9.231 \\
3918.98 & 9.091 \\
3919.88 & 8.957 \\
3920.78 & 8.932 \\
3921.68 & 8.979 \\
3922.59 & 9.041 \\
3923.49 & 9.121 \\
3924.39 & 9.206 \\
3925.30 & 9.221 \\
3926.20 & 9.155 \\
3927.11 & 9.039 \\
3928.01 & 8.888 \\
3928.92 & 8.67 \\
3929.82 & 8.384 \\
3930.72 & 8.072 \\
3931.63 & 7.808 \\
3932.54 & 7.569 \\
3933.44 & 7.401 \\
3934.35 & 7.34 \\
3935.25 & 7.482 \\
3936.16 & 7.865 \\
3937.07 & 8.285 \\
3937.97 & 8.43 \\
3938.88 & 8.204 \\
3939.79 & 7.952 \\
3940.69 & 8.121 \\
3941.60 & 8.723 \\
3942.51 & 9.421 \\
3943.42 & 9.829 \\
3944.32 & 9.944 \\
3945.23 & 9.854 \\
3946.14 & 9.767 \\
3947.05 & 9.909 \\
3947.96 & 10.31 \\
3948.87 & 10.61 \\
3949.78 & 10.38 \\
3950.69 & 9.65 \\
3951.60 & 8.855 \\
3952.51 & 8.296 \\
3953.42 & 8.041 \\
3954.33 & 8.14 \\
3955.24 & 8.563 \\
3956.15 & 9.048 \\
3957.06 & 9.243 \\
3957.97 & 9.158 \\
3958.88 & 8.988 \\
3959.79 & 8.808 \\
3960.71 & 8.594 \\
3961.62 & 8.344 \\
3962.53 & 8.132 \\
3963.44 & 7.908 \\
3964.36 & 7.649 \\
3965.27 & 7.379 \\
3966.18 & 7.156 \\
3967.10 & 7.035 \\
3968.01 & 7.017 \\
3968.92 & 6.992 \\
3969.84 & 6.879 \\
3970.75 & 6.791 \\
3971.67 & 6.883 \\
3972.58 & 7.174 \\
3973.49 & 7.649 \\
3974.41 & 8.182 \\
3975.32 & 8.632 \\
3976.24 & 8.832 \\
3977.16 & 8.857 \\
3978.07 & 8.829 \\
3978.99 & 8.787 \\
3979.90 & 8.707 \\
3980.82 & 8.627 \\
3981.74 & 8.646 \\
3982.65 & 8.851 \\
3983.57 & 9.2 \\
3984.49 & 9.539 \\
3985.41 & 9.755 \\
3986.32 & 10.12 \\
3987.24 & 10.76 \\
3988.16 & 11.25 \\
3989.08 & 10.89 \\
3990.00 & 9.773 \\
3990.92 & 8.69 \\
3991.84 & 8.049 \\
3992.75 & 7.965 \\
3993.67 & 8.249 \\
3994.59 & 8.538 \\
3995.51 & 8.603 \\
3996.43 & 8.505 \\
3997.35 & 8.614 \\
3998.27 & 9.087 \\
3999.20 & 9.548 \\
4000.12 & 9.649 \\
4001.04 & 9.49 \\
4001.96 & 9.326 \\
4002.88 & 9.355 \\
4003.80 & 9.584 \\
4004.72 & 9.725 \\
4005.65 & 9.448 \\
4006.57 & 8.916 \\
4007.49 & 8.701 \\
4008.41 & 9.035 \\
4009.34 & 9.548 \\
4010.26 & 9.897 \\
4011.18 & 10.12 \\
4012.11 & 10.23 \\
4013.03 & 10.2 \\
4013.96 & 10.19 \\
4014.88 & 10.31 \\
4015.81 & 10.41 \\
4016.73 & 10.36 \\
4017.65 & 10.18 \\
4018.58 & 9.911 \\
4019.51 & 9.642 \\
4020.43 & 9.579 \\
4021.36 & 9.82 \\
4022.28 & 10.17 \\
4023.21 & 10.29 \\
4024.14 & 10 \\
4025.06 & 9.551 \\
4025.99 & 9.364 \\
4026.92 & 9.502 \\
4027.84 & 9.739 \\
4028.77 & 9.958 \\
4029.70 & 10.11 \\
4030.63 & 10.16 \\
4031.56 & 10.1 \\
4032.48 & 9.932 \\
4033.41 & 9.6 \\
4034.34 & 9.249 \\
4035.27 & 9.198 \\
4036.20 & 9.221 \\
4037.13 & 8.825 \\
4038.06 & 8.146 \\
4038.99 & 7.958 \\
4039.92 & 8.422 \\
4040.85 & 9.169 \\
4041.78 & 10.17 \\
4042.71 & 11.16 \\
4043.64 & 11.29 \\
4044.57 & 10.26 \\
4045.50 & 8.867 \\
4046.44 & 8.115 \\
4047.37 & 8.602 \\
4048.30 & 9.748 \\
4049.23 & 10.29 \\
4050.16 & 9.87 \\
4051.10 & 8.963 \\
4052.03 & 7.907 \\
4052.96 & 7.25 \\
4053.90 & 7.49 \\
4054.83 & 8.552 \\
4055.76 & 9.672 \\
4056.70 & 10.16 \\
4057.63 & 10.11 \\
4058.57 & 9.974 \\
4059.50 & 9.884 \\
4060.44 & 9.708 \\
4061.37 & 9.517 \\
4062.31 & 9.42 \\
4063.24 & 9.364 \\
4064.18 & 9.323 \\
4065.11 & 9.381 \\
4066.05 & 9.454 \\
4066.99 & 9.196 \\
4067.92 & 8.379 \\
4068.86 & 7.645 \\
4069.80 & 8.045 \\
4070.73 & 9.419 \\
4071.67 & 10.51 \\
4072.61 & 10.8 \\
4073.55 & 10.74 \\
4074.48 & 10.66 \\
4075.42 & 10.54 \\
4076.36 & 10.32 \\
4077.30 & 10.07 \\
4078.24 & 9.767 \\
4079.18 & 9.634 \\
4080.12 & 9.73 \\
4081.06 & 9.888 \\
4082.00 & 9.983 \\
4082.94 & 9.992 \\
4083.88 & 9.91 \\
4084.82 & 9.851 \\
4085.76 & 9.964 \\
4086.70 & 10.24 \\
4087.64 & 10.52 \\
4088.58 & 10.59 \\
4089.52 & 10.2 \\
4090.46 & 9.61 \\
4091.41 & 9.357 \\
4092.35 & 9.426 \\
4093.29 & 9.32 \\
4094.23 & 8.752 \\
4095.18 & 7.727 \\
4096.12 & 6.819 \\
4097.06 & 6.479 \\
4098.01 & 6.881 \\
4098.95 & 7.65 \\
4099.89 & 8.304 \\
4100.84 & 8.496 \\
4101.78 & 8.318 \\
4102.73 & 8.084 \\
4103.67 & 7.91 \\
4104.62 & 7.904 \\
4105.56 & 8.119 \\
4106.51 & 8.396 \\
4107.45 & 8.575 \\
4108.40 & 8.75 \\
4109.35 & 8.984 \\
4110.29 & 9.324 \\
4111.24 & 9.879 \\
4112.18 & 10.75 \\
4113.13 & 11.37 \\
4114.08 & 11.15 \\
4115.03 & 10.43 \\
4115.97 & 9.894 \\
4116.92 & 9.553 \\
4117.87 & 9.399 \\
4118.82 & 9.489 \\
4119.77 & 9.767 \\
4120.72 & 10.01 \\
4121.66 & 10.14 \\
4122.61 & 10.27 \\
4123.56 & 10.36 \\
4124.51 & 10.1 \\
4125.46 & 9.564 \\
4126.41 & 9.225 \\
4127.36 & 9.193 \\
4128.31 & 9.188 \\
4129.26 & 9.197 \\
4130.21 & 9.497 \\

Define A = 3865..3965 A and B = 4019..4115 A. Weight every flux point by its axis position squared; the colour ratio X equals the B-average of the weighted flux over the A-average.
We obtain 1.15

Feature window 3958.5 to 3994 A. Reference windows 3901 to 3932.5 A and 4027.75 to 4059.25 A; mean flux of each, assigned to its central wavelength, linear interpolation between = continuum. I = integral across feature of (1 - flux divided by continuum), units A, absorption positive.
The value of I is 2.5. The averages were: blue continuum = 8.93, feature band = 8.48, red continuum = 9.36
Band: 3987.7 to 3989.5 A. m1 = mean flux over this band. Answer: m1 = 11.1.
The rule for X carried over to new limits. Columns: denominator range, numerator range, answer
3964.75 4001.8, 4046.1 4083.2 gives 1.14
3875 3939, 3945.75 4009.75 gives 1.07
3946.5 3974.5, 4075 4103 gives 1.18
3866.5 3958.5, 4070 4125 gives 1.18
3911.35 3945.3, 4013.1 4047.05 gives 1.17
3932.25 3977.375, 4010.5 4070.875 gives 1.18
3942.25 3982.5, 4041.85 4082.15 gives 1.17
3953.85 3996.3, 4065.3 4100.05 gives 1.16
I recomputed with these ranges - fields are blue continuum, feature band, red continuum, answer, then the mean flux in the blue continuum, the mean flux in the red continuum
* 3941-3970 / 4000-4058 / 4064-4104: -3.27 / 8.72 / 9.26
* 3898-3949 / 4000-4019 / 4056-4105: -1.33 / 8.86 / 9.31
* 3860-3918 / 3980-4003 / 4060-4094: 0.18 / 8.8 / 9.73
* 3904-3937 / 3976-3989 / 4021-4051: -0.21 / 8.86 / 9.58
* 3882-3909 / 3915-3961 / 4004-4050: -0.06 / 8.46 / 9.66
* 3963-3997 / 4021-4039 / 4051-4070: -1.56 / 8.47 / 9.03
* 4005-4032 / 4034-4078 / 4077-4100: 0.58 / 9.84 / 9.24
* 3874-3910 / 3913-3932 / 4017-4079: -0.61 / 8.44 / 9.52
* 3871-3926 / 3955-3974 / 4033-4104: 2.19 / 8.66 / 9.26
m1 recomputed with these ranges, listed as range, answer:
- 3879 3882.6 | 6.95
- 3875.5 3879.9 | 8.34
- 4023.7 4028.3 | 9.65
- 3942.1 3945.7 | 9.77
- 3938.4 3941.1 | 8.1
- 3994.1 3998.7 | 8.66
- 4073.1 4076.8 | 10.6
